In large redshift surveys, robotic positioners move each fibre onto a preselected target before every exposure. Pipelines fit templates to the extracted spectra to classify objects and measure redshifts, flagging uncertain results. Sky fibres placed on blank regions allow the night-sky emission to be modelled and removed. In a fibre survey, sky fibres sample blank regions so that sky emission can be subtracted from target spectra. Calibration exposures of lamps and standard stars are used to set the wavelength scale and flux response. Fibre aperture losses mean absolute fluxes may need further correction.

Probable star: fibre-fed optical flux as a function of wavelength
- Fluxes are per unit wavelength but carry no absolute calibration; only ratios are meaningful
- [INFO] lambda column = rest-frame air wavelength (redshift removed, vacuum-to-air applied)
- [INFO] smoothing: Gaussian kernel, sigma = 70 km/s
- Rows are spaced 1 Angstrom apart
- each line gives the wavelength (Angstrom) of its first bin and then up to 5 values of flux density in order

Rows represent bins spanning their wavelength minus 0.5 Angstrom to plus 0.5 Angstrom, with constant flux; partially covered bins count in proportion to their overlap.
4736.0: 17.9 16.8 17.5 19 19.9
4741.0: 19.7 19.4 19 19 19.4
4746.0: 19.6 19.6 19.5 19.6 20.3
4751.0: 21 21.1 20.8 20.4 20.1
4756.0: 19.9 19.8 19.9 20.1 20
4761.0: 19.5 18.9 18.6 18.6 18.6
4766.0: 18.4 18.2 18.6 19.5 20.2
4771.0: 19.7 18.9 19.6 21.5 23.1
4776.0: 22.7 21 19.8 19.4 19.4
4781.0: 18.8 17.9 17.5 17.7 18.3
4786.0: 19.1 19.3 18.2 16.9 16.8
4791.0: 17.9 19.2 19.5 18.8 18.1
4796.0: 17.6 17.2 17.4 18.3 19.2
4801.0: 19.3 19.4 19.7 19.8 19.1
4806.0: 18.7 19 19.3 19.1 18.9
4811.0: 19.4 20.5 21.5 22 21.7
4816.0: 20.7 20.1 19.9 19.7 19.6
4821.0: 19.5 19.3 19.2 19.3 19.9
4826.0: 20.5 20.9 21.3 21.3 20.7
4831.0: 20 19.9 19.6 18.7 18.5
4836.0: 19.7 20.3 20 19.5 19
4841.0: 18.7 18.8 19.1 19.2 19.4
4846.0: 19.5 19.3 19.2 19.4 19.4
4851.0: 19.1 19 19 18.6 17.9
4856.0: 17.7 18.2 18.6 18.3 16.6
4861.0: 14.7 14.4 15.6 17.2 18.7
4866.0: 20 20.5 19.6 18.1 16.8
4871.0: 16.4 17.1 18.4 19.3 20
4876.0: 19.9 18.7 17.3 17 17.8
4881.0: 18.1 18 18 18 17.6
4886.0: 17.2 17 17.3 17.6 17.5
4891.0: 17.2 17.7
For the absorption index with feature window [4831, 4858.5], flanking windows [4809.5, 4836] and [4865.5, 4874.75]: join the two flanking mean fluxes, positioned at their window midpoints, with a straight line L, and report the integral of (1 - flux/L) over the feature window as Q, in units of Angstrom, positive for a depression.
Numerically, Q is 0.4 Angstrom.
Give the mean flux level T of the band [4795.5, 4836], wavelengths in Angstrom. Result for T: 19.6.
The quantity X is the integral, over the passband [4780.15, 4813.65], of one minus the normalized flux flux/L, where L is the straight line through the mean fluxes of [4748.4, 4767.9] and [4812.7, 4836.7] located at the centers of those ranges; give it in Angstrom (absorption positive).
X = 2.0 Angstrom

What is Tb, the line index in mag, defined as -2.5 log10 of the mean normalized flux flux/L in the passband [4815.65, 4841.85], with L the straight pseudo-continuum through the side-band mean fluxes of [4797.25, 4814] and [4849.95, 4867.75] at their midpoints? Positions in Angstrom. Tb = -0.06 mag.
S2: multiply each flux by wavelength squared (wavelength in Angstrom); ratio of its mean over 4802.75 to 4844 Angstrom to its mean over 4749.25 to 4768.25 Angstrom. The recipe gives 1.04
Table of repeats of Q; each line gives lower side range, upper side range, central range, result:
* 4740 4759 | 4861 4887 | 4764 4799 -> 0.8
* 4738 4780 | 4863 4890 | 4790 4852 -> -1.9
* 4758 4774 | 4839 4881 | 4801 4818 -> -1.0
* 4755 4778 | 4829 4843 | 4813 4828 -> -0.5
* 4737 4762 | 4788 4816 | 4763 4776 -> -0.1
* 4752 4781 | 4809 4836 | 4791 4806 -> 0.9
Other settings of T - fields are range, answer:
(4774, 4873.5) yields 19.1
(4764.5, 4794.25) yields 19.2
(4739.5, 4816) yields 19.4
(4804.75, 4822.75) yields 19.9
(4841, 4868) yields 18.4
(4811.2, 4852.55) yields 19.8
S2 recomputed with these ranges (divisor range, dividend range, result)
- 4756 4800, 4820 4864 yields 1.02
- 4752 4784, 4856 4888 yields 0.95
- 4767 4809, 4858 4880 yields 0.97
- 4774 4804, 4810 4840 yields 1.08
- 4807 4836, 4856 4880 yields 0.91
